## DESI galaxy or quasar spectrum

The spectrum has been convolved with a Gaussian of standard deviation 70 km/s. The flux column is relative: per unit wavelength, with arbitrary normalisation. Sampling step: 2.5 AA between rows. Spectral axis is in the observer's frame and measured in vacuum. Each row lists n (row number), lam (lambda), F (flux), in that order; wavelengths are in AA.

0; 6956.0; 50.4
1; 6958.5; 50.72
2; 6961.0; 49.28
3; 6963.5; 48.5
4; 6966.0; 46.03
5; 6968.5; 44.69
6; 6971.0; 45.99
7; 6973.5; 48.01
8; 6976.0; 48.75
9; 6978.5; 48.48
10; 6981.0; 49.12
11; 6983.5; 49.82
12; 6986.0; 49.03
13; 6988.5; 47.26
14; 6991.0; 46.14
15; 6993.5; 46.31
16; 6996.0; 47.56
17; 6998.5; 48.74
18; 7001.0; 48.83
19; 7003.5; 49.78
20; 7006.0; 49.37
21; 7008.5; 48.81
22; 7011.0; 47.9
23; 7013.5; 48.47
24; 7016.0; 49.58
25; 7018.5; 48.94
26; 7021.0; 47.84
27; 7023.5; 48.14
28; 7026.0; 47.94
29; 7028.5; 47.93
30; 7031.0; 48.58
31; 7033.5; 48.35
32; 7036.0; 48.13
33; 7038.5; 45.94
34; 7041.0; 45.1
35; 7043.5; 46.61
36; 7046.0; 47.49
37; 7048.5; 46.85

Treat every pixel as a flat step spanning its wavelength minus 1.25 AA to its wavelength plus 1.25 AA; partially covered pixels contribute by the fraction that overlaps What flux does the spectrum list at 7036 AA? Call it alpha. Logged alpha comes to 48.13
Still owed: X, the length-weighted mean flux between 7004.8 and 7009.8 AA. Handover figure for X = 49.1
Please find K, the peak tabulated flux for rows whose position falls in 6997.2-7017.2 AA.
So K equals 49.78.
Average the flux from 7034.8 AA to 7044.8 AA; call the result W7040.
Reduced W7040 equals 46.4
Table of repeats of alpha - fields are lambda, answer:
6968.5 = 44.69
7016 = 49.58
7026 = 47.94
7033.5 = 48.35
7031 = 48.58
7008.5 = 48.81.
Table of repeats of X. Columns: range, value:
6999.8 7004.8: 49.3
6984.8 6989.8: 48.1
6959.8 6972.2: 46.9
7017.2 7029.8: 48.2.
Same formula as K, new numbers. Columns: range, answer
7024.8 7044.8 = 48.58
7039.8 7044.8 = 46.61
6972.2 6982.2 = 49.12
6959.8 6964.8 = 49.28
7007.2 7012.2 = 48.81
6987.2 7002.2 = 48.83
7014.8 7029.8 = 49.58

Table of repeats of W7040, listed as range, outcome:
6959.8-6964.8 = 48.9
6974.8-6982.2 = 48.8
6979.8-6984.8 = 49.5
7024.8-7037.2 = 48.2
